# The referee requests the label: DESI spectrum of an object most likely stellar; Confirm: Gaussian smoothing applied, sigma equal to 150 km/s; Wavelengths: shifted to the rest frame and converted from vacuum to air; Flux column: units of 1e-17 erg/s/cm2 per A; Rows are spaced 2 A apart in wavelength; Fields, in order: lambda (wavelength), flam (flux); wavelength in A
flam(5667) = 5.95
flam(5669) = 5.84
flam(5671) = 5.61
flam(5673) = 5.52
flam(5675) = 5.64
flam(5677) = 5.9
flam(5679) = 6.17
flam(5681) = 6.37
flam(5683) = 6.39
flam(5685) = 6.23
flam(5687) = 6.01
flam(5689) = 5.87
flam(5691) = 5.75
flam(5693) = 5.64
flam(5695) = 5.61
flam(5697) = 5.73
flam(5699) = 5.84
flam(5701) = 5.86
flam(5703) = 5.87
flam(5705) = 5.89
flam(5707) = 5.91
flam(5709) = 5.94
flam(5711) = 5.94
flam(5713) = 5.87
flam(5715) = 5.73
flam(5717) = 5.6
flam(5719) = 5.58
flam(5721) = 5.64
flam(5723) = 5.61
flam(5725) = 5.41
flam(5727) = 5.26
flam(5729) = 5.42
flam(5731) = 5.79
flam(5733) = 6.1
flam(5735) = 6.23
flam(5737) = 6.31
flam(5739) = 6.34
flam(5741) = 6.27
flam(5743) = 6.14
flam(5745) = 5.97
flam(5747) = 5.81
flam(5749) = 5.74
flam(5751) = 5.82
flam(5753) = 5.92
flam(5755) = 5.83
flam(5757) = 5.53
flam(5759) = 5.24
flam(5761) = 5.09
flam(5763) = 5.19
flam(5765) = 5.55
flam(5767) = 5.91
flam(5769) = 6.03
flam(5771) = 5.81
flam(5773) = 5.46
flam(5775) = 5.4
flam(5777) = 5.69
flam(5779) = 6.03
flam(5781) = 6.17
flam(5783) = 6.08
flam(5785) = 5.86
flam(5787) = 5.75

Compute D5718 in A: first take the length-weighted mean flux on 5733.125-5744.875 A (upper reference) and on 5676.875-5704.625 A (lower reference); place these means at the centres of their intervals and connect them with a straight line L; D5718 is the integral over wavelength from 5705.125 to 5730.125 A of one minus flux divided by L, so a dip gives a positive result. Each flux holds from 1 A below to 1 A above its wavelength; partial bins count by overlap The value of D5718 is 1.8 A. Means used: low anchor 5.95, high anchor 6.22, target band 5.67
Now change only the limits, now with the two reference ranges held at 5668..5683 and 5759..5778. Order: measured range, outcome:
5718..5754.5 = -1.17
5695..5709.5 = -0.11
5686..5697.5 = 0.14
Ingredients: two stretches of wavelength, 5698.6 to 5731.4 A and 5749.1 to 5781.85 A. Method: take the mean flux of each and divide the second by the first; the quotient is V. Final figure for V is 0.99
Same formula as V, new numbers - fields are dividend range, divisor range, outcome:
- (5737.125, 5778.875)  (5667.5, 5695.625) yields 0.98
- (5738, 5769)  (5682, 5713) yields 0.98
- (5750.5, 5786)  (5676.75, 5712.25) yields 0.96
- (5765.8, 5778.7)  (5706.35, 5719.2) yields 0.99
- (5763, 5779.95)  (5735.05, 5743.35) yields 0.91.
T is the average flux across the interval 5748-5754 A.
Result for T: 5.83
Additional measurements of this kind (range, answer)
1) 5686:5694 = 5.82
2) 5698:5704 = 5.86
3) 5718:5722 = 5.61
